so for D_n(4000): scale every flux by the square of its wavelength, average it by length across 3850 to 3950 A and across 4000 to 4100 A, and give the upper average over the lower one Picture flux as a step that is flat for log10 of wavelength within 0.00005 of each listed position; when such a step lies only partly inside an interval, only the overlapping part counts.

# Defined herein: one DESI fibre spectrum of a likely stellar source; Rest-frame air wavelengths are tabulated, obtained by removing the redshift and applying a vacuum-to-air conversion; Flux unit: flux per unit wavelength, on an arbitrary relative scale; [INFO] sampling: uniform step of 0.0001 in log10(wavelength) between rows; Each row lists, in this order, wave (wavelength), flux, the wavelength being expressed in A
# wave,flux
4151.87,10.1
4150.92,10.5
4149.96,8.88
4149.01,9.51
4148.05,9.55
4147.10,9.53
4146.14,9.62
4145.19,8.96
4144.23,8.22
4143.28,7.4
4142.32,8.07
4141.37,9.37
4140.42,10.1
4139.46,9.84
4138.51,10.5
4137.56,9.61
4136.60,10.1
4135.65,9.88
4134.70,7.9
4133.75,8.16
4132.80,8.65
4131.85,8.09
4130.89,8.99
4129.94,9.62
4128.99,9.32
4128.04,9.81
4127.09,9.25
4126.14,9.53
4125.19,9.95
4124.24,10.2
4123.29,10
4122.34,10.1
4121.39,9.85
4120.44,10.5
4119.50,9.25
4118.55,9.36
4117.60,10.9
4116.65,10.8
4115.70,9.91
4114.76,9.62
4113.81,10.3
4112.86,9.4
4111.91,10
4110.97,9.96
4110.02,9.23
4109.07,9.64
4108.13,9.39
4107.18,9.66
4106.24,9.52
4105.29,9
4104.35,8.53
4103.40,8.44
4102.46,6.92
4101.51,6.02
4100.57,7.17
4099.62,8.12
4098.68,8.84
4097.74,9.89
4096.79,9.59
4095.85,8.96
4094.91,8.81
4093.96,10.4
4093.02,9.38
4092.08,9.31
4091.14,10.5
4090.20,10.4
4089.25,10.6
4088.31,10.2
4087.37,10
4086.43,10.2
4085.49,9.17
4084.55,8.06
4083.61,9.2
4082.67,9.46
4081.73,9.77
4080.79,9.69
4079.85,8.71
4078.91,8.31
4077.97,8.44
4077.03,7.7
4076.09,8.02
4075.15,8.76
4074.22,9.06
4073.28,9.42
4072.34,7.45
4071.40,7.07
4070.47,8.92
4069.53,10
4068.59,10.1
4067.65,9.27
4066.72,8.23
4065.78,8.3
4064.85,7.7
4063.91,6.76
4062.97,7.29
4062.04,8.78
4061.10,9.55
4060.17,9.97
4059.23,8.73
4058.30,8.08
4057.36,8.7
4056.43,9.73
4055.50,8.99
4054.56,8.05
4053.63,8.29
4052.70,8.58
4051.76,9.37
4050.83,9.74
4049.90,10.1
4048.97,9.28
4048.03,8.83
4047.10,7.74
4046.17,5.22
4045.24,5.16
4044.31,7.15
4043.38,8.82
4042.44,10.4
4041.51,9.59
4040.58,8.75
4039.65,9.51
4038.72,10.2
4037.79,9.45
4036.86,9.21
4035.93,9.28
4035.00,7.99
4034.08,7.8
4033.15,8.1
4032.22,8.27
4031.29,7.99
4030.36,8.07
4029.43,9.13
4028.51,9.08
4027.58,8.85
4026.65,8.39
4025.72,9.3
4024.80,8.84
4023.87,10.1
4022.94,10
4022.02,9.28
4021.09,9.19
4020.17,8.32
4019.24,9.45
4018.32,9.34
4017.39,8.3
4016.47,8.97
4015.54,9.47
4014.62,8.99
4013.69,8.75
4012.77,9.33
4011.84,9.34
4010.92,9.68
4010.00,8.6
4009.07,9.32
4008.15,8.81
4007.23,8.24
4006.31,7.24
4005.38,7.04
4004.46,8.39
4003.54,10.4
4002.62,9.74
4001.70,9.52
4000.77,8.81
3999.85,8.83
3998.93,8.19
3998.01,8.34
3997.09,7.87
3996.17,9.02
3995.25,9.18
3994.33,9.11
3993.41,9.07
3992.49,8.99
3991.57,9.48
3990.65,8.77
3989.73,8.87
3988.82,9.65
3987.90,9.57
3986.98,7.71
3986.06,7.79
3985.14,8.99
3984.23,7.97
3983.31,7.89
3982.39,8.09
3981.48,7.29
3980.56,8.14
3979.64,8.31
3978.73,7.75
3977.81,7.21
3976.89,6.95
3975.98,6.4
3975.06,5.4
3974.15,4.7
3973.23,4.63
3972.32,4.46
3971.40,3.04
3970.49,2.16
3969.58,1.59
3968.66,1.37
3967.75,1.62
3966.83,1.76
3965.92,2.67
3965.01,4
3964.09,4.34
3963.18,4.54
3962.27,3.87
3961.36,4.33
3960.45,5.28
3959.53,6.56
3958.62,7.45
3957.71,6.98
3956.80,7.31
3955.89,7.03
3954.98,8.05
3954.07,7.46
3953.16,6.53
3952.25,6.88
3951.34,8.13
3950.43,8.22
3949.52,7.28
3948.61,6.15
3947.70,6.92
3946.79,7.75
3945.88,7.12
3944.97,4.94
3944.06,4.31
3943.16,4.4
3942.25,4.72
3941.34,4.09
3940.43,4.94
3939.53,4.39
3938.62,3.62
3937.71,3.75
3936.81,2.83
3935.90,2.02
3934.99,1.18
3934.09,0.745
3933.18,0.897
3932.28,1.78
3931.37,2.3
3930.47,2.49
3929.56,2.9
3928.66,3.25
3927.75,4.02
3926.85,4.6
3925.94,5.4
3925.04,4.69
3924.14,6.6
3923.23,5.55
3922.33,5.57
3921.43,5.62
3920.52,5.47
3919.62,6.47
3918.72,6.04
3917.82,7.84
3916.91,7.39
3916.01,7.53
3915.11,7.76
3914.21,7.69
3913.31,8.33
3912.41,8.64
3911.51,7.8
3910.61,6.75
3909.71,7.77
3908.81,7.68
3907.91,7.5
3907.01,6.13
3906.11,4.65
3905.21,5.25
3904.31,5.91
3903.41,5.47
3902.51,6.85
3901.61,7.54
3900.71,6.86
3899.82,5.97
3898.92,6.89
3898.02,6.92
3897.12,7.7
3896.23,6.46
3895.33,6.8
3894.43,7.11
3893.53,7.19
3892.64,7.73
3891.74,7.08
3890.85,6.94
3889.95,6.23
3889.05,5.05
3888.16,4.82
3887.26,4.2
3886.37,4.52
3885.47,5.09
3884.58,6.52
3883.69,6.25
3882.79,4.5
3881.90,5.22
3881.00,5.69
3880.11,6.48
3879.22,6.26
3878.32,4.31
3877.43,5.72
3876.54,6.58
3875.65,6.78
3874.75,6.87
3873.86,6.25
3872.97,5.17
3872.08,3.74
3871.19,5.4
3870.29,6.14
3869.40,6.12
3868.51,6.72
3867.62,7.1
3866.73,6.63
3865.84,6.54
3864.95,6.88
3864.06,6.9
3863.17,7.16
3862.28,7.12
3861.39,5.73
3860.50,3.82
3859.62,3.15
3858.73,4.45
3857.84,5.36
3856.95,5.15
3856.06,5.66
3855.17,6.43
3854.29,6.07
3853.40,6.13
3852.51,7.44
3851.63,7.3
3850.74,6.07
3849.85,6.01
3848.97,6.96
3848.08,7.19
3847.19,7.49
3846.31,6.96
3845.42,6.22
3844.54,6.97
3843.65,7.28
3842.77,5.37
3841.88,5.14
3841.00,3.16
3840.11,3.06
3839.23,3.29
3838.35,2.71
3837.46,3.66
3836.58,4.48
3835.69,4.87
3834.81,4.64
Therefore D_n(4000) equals 1.68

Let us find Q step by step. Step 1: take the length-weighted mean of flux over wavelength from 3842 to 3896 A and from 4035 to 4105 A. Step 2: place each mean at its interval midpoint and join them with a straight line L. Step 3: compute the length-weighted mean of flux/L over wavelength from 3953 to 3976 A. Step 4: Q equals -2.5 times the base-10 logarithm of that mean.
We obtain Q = 0.49 mag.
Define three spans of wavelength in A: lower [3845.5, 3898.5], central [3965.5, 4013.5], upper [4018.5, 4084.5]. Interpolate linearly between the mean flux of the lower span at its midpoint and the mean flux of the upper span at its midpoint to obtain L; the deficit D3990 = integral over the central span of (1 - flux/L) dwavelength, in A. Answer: 2.9 A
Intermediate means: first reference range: 6.11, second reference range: 8.73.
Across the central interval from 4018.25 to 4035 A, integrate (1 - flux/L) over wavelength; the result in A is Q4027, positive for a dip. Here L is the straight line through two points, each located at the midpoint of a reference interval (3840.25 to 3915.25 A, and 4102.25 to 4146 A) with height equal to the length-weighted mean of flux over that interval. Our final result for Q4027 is -1.4 A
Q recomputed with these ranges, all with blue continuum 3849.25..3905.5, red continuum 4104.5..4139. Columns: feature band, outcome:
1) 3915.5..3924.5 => 0.05 mag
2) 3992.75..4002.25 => -0.13 mag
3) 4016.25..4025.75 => -0.13 mag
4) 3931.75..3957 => 0.36 mag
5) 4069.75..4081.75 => 0.05 mag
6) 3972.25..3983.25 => 0.12 mag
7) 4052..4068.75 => 0.01 mag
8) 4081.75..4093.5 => -0.07 mag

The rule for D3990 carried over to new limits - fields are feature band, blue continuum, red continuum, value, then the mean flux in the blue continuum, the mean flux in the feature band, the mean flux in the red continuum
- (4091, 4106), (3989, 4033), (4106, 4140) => 1.2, 8.9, 8.72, 9.63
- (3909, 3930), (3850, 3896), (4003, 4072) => 1.5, 5.97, 6.27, 8.75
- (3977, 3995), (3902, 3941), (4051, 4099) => -4.3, 5.21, 8.43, 9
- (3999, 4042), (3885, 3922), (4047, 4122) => -3.8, 6.62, 8.93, 9.08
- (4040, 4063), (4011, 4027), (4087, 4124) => 1.6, 9.16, 8.63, 9.45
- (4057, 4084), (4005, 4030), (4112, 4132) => 2.0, 8.94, 8.67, 9.78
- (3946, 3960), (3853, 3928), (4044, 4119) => -0.3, 6.19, 7.24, 8.93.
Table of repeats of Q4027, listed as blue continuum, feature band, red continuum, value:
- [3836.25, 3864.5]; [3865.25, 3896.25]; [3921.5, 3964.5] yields -3.4 A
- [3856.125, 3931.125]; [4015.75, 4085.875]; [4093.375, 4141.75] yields -3.2 A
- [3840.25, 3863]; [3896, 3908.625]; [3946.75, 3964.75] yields -0.5 A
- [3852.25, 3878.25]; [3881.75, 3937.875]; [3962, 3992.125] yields 3.0 A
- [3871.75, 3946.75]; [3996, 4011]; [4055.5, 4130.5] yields -2.5 A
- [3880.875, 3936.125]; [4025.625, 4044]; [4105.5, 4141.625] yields -2.0 A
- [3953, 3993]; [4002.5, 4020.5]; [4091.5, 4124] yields -4.5 A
